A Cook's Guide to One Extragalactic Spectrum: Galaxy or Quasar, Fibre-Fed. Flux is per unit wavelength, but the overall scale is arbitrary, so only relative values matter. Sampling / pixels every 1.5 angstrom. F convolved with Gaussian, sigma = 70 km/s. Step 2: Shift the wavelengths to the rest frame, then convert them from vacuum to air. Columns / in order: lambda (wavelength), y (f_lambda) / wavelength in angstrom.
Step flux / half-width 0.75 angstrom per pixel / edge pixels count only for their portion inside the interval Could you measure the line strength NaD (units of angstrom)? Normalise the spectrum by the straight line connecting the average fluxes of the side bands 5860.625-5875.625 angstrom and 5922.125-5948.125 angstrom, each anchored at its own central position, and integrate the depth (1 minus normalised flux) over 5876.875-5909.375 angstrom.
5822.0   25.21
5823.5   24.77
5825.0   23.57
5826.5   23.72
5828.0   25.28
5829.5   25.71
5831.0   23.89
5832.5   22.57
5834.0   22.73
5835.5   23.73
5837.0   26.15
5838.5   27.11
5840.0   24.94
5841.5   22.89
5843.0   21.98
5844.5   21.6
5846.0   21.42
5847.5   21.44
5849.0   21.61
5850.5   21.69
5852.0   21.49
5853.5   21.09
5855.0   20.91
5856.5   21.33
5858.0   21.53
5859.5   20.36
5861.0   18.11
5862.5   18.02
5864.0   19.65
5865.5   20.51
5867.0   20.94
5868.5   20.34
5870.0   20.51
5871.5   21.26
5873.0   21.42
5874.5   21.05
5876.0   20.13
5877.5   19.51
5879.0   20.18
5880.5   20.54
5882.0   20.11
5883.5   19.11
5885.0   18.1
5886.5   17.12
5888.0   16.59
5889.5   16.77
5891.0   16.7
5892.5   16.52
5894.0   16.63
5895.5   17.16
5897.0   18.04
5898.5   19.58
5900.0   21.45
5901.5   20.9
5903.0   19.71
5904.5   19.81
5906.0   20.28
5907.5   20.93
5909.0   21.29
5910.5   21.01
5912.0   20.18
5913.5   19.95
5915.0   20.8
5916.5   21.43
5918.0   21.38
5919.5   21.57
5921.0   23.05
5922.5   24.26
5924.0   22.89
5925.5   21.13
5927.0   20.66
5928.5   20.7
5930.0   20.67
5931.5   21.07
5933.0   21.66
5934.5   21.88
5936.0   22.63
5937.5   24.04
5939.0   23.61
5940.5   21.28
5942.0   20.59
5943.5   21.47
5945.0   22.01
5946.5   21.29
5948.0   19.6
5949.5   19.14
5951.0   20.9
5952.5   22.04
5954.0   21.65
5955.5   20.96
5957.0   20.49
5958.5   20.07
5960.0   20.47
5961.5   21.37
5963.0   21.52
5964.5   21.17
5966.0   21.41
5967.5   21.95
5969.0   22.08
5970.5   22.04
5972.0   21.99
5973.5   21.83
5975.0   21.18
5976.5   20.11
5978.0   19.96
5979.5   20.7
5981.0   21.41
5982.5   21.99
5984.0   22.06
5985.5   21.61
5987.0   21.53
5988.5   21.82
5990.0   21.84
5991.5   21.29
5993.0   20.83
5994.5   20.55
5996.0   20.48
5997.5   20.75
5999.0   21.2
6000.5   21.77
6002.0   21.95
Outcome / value 2.9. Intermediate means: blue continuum 20.2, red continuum 21.8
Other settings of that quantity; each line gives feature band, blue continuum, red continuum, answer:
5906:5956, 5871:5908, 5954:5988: -3.0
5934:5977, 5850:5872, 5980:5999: -0.6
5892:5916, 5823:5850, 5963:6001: 3.0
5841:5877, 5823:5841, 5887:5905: 1.6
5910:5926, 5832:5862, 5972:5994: 0.1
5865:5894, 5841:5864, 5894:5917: 1.8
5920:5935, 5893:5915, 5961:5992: -1.1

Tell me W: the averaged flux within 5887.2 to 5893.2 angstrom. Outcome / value 16.7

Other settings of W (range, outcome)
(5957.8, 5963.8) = 20.9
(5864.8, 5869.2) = 20.6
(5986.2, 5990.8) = 21.7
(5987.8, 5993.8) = 21.4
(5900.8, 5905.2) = 20.1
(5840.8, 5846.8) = 22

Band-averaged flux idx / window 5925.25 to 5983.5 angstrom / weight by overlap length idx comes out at 21.3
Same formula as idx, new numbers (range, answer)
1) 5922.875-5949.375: 21.6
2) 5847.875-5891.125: 19.9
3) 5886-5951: 20.5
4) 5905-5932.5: 21.3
